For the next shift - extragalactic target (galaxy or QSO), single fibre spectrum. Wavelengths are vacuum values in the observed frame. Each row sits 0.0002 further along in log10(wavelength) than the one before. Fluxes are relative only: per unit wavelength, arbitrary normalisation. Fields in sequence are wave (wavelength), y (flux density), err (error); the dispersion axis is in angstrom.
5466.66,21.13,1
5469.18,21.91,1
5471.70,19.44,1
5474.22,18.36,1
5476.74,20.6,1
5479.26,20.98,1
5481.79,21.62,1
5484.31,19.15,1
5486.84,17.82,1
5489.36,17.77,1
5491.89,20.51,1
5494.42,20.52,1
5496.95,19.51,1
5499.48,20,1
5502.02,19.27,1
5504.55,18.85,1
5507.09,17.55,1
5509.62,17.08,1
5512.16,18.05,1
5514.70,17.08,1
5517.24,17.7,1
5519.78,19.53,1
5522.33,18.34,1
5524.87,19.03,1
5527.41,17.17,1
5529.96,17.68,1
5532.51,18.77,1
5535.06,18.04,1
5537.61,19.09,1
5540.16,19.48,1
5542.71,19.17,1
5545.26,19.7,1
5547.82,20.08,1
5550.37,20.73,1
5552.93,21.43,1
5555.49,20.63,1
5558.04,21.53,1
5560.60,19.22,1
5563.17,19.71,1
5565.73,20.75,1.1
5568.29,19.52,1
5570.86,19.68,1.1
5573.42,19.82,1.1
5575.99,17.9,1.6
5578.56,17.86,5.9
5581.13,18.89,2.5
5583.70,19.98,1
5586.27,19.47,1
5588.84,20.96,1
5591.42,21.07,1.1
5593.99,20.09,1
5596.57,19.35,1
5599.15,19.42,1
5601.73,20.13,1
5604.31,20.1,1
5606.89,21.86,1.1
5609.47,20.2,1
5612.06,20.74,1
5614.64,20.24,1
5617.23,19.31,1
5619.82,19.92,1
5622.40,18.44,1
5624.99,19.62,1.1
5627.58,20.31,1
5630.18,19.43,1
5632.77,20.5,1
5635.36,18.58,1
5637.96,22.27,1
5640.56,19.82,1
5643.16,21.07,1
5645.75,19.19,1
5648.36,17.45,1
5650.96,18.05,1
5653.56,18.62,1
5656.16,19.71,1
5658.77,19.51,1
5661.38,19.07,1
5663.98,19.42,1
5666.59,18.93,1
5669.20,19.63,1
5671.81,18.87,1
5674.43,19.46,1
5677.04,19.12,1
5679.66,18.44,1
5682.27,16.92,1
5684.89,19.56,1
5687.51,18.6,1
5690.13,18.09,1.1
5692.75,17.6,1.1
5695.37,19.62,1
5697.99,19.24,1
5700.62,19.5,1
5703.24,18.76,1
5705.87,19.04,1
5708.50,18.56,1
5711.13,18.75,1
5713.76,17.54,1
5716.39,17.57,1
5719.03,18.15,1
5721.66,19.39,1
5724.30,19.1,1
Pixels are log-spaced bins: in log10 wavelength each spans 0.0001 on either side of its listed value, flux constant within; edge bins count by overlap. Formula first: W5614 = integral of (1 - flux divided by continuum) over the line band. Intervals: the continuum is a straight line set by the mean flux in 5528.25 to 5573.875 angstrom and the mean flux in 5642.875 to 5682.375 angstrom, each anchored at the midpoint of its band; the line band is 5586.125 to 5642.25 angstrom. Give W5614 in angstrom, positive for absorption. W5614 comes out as -2.4 angstrom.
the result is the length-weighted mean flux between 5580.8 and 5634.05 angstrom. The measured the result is 20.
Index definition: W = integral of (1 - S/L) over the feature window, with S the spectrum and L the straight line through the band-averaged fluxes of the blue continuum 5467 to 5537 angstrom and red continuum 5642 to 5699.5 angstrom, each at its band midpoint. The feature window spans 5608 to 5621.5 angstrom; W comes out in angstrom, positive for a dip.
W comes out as -0.79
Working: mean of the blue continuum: 19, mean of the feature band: 20.1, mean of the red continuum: 18.9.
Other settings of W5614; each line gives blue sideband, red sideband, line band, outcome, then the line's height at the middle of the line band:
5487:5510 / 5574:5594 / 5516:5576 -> -0.3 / 19.3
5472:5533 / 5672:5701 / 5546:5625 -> -4.8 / 18.8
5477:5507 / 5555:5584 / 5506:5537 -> 2.5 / 19.6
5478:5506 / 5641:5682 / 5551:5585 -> -0.7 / 19.4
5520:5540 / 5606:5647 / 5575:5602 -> -0.2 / 19.4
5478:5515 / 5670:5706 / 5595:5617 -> -1.5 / 18.9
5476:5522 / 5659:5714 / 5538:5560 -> -1.5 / 19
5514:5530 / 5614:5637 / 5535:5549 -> -0.7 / 18.4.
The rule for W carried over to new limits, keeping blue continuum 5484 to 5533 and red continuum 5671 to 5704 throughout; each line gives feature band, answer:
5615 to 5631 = -0.7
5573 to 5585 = -0.1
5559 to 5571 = -0.8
